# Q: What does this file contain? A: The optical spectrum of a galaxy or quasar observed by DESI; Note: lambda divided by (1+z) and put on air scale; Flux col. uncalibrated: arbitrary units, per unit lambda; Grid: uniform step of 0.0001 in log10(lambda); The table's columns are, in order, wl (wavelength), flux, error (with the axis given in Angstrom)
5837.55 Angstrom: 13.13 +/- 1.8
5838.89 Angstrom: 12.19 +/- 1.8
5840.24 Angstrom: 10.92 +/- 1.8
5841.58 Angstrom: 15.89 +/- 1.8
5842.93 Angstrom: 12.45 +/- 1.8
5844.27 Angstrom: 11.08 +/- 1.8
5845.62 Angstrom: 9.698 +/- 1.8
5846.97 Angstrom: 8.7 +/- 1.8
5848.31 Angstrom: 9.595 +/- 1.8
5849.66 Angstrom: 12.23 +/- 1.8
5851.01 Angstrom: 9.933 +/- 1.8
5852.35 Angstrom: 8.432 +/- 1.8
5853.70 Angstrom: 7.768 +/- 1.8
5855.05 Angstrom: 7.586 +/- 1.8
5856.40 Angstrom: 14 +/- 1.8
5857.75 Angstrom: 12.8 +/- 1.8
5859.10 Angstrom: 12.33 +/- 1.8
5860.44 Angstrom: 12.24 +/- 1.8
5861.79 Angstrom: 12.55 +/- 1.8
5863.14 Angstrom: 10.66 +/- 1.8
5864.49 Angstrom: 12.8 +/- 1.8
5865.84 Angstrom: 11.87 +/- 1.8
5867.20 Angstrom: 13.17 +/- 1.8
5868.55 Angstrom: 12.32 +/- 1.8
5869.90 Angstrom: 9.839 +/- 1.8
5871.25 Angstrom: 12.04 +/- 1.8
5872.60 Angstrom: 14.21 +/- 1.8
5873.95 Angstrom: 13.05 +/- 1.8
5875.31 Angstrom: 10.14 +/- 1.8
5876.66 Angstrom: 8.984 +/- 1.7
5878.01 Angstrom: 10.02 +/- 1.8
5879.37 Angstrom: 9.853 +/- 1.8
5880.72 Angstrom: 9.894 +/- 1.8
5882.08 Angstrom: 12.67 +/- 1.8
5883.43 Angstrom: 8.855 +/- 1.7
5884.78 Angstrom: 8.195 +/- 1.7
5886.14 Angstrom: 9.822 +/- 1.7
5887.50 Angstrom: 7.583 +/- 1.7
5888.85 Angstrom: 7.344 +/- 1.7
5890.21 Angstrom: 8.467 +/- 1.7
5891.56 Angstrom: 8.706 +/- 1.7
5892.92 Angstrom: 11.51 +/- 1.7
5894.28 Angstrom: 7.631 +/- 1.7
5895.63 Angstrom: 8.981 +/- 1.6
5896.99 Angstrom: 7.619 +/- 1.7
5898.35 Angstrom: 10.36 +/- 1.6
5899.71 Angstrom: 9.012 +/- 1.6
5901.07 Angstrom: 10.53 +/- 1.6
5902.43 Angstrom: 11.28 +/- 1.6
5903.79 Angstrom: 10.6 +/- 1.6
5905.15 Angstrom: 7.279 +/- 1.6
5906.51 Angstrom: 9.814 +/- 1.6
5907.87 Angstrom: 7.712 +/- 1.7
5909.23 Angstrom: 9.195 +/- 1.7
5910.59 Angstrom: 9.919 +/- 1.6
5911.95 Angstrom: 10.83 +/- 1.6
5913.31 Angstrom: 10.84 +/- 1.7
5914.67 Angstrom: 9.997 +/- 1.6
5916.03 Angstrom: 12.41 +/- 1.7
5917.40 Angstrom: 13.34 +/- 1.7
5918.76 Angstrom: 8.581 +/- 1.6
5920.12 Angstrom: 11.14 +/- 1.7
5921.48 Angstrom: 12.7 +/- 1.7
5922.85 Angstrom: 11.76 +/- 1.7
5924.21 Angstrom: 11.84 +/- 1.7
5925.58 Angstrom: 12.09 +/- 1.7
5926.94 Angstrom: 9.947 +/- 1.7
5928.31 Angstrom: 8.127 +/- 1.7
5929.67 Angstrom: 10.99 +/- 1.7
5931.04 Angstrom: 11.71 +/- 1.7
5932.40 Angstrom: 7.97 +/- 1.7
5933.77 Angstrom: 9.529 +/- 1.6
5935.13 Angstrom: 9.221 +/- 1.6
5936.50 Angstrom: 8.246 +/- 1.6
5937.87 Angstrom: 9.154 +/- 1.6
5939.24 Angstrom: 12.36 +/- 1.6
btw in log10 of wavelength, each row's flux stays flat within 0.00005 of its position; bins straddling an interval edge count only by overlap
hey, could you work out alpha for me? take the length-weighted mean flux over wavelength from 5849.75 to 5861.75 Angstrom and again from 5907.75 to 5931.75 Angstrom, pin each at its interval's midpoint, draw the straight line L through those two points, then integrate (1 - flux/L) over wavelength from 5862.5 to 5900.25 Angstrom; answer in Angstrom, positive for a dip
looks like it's 2.1 Angstrom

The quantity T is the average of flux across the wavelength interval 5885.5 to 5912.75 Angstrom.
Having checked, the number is 9.22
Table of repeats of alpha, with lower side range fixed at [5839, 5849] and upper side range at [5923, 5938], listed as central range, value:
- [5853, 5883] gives -1.3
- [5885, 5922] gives 2.3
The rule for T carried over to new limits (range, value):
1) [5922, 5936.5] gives 10.2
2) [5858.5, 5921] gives 10.4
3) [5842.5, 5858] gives 10.3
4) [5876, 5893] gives 9.3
